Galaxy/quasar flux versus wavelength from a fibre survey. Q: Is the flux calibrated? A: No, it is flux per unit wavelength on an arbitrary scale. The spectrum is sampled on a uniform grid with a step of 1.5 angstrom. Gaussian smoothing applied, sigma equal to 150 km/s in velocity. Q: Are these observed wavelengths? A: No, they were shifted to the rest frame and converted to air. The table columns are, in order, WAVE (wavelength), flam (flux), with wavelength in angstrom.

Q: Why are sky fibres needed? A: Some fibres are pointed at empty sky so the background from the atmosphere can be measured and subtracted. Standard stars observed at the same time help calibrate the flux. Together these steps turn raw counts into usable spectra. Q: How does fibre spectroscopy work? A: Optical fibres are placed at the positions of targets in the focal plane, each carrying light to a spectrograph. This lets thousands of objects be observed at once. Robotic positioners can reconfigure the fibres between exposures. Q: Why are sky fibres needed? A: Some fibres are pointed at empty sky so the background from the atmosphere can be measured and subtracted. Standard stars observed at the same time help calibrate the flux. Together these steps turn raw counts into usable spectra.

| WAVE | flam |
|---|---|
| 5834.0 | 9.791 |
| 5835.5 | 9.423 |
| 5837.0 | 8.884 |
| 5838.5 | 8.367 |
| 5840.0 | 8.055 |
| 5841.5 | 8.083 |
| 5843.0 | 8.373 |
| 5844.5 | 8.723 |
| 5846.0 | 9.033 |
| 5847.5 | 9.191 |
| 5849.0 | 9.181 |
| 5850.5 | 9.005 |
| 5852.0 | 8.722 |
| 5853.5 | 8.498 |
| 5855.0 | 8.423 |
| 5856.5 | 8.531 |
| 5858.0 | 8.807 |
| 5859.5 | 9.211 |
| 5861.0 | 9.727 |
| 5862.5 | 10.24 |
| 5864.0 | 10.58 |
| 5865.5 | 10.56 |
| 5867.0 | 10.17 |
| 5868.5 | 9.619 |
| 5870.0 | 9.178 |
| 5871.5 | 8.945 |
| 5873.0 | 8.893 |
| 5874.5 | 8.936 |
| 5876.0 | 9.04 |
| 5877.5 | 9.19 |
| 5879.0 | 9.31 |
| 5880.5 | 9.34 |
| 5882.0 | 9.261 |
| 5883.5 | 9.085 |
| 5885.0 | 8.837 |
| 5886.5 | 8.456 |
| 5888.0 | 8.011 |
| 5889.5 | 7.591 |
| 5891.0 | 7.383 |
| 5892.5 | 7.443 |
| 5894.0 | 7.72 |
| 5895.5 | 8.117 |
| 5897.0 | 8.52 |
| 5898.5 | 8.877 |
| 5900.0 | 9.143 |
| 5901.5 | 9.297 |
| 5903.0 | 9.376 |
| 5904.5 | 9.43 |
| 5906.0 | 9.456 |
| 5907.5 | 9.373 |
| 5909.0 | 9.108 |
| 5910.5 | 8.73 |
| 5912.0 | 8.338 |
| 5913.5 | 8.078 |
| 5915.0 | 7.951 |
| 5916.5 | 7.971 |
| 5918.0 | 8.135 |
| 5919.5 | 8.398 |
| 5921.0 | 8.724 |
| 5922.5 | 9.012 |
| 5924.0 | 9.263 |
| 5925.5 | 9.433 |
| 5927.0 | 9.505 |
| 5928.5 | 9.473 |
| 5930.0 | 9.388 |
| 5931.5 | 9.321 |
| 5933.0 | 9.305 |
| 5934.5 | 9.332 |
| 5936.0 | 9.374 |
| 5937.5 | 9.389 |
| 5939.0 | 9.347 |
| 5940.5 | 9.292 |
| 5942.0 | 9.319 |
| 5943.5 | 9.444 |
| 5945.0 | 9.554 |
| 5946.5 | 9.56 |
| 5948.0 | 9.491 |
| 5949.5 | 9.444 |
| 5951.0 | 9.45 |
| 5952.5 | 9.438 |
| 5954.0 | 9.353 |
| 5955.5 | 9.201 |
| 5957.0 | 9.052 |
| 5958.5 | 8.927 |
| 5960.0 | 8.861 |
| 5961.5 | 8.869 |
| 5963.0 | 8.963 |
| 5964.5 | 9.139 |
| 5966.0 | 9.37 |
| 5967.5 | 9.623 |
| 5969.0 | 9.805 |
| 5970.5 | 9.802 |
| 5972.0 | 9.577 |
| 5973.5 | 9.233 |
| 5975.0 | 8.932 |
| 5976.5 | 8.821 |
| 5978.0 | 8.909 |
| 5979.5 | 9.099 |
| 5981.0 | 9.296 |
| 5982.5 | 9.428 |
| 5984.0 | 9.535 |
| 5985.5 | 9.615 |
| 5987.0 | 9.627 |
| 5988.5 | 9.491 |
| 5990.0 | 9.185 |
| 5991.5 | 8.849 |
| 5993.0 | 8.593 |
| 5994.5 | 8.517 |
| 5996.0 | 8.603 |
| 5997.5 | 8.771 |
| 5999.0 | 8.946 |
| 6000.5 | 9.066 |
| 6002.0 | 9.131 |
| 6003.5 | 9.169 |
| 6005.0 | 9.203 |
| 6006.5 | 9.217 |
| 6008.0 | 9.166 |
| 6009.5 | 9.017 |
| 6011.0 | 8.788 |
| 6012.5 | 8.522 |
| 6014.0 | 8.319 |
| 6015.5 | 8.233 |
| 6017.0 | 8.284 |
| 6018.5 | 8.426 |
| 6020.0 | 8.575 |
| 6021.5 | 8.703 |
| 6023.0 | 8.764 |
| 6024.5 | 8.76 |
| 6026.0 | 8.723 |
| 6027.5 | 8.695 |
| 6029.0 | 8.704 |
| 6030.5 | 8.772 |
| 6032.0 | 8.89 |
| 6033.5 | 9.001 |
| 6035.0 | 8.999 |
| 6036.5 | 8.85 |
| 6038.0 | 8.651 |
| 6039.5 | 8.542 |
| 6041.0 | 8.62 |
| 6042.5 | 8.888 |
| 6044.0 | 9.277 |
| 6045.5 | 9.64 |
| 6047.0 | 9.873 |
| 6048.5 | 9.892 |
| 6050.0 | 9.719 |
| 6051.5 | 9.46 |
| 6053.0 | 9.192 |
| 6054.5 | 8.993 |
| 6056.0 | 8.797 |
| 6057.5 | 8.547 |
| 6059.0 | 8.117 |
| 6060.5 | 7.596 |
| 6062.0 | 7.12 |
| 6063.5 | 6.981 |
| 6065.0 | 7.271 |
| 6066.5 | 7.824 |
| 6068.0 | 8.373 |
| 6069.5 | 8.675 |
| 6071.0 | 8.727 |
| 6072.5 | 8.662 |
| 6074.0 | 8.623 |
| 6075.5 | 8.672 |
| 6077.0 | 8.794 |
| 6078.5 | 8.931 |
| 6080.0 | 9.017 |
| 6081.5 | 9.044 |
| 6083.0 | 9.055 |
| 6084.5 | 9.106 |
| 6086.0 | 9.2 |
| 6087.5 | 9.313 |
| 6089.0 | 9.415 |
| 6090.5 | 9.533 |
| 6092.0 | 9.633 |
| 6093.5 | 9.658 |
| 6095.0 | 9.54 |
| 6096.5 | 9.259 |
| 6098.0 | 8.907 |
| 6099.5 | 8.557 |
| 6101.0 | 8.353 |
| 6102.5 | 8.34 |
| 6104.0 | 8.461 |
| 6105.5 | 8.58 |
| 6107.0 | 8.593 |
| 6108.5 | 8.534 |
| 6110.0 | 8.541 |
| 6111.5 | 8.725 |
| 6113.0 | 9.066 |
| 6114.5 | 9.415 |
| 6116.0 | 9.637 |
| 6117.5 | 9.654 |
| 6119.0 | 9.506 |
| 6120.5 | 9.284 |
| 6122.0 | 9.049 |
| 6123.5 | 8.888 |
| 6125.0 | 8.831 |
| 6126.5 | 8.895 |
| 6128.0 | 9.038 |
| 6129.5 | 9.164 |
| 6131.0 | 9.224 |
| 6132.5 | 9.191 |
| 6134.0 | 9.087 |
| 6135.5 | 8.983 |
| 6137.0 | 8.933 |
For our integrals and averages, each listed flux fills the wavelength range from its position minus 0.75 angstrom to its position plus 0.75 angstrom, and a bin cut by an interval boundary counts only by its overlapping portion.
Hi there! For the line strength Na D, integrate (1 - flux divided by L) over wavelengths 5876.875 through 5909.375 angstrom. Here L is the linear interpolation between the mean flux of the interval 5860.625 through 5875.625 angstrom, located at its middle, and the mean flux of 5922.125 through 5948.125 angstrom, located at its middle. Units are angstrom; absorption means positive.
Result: 2.80 angstrom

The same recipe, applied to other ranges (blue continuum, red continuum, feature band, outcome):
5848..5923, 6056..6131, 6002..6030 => 0.25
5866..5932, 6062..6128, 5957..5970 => -0.52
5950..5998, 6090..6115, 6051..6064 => 1.00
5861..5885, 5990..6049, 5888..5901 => 1.76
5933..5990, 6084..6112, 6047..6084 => 1.76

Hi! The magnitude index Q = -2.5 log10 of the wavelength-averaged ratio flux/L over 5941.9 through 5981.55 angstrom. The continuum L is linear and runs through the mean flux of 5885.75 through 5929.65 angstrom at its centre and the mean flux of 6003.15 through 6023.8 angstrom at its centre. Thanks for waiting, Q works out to -0.071 mag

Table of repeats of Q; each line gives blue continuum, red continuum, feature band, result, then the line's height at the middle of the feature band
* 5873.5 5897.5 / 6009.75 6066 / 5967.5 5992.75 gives -0.08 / 8.62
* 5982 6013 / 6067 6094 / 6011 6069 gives 0.05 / 9.04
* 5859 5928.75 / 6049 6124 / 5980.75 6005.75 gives -0.03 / 8.88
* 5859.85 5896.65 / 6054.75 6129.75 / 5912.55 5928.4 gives 0.03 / 8.94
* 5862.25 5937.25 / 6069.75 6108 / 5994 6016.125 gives 0.01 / 8.96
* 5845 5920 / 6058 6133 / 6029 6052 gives -0.04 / 8.83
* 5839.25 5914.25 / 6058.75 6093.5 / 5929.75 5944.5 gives -0.06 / 8.82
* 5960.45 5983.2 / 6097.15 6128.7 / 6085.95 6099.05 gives -0.05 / 8.95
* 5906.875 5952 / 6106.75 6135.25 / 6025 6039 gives 0.03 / 9.08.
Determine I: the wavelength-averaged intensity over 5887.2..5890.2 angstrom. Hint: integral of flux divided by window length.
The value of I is 7.82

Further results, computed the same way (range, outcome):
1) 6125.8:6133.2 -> 9.1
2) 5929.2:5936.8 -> 9.35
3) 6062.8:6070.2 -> 7.82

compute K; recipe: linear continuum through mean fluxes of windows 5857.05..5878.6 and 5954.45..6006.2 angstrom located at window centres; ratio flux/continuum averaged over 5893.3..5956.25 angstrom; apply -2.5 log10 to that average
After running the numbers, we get 0.03 mag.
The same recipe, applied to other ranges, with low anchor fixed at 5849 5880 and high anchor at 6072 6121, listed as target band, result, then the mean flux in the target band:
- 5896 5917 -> 0.048 mag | 8.83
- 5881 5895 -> 0.129 mag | 8.22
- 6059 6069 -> 0.190 mag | 7.6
